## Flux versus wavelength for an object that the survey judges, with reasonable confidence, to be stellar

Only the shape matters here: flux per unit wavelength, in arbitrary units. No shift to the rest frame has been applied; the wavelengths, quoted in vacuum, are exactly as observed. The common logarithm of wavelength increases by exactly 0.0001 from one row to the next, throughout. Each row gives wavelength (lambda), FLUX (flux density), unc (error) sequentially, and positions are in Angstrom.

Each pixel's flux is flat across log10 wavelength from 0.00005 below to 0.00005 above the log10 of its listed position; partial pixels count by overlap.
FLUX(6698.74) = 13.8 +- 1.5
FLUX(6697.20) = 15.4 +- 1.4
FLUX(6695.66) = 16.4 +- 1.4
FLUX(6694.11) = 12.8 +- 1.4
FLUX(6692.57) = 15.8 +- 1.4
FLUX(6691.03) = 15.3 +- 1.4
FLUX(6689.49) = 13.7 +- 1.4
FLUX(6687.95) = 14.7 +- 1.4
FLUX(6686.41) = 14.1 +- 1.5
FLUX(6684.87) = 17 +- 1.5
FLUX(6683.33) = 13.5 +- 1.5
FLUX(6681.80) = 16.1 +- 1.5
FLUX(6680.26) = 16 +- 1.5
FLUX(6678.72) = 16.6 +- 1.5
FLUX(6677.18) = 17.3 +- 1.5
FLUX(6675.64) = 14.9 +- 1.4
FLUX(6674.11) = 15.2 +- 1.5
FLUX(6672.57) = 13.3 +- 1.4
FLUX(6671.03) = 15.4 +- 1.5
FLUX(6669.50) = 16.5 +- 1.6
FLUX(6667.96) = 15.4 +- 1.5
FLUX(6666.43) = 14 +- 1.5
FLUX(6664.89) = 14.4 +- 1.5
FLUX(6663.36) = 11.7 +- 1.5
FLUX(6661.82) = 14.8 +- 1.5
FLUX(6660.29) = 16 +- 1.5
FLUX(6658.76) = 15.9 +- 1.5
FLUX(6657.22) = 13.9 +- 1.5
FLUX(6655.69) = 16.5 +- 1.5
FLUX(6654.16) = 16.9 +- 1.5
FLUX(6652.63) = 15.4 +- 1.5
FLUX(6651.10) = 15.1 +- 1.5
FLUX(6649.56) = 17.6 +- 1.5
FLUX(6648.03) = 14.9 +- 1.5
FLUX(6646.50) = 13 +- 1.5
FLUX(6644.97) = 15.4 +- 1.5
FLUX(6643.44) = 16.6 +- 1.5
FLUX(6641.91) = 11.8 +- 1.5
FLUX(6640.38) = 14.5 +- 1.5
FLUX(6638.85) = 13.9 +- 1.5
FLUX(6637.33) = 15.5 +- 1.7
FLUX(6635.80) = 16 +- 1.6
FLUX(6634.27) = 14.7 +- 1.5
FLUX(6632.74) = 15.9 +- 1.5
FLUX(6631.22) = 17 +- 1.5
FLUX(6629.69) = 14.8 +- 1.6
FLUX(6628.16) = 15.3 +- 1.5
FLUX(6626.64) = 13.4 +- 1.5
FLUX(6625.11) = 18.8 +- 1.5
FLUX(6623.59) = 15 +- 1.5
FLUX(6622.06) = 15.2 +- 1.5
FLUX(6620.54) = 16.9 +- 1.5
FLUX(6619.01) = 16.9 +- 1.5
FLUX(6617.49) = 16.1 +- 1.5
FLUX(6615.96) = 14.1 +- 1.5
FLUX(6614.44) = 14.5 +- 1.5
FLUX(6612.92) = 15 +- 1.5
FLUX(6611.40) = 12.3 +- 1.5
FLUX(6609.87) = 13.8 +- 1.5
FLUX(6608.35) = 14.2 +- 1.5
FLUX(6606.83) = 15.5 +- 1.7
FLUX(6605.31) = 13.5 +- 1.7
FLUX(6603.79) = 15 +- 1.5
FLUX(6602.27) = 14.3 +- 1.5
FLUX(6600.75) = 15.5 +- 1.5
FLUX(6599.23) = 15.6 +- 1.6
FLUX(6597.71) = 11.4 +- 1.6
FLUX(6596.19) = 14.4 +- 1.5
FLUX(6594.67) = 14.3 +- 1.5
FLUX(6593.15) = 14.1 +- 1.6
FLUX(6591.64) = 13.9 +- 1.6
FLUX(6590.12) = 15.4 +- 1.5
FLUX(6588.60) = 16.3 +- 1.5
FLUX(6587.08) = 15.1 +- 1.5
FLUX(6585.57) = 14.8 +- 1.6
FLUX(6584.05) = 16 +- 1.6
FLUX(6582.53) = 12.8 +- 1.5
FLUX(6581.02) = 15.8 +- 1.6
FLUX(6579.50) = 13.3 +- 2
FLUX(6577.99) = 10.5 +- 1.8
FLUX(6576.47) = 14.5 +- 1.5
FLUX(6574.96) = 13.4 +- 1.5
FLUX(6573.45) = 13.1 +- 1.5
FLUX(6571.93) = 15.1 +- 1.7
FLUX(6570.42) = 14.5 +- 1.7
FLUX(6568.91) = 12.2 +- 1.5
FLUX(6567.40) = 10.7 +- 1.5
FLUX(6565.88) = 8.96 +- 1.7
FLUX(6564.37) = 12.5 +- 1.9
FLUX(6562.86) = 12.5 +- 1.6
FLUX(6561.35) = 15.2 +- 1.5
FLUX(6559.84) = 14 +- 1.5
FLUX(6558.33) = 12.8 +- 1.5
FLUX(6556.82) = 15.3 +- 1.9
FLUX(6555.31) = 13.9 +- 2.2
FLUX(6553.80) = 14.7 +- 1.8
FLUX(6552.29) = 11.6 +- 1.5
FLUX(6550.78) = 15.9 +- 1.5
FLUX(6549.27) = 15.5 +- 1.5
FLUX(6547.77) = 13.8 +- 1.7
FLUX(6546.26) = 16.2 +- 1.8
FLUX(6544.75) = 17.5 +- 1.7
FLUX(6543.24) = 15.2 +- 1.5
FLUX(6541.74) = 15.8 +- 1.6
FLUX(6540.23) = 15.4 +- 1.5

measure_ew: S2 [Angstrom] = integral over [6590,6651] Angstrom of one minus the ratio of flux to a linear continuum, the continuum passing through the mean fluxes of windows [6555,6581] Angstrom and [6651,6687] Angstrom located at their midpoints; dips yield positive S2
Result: -2.80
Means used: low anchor 13.1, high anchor 15.3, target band 14.9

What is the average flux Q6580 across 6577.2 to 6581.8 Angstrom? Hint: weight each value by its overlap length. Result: 13.2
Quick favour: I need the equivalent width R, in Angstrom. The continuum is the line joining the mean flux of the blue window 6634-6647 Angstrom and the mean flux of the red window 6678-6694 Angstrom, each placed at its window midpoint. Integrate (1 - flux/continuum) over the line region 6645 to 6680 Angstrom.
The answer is -0.8 Angstrom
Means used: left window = 14.6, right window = 15.2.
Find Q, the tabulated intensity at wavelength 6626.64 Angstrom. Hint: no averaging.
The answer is 13.4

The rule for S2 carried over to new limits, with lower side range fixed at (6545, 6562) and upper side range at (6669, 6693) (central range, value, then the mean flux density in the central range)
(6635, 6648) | 0.41 Angstrom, 14.6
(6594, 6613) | 0.84 Angstrom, 14.2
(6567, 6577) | 0.83 Angstrom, 13.4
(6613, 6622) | -0.41 Angstrom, 15.6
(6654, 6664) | 0.10 Angstrom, 15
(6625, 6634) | -0.35 Angstrom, 15.6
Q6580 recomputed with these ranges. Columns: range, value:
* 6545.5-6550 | 15.2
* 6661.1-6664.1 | 13.2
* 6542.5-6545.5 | 16.3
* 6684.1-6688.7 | 15.3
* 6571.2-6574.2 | 14.1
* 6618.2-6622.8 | 16.3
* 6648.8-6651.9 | 16.3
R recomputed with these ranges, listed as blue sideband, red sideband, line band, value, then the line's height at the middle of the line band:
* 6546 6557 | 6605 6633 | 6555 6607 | 3.3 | 14.8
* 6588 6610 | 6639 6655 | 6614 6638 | -1.3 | 14.8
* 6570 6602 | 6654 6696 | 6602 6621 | -0.3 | 14.5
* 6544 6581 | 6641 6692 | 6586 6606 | -0.5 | 14.2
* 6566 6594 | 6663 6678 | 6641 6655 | -0.5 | 14.6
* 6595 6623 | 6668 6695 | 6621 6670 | -0.8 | 14.9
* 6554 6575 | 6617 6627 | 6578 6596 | -0.2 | 14.3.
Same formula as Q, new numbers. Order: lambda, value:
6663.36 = 11.7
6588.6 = 16.3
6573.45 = 13.1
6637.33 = 15.5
